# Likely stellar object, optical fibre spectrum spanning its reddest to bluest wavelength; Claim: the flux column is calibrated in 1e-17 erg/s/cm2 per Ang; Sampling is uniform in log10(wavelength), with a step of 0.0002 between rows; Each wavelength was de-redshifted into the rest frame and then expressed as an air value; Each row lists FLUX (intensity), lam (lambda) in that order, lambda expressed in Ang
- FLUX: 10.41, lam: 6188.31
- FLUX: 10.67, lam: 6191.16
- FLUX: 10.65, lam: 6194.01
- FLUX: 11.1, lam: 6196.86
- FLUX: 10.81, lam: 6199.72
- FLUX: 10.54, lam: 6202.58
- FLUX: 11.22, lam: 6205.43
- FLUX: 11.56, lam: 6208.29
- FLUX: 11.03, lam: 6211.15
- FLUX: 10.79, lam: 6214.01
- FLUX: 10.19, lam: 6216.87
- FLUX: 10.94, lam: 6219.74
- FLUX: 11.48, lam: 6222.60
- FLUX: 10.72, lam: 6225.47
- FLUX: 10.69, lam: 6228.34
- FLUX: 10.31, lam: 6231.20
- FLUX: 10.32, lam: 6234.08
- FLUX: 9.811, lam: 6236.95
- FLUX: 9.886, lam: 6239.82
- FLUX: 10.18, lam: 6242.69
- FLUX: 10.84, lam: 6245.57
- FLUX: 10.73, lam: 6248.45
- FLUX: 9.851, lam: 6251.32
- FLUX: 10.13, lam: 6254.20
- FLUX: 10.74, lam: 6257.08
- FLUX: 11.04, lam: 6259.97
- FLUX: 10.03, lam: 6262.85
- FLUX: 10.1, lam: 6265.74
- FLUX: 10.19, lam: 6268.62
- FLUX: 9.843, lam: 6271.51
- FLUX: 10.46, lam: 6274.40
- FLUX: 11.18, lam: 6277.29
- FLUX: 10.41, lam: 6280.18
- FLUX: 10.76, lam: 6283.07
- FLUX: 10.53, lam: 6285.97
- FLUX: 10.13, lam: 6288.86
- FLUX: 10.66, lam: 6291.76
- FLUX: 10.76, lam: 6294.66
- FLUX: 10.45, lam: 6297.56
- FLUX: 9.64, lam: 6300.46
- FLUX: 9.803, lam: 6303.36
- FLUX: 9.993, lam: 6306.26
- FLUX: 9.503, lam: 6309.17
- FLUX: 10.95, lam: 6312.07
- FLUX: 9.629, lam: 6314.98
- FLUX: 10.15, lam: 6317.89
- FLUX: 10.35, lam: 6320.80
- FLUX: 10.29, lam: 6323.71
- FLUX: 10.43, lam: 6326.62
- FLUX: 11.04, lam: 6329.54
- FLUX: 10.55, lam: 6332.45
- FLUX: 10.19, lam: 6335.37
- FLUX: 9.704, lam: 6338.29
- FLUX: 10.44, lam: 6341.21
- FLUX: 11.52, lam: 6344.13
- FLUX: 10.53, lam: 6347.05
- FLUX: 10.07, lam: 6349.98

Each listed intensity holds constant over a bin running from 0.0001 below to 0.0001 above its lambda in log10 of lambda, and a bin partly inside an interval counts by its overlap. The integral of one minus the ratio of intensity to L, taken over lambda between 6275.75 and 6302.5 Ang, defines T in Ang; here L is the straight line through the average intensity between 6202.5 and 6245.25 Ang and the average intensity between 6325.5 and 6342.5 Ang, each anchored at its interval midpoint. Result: 0.0 Ang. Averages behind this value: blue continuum 10.7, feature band 10.5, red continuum 10.4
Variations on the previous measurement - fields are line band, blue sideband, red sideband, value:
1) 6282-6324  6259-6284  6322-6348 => 1.0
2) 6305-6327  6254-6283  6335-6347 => 0.7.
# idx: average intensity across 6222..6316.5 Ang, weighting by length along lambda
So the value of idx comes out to 10.3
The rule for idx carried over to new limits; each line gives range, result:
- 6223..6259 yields 10.4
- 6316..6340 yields 10.3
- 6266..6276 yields 10.2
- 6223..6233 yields 10.7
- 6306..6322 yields 10.1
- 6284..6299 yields 10.5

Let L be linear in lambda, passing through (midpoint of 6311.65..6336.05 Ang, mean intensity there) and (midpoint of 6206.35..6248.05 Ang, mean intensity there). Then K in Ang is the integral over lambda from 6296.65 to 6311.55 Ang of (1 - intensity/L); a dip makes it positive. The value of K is 0.7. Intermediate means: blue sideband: 10.6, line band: 9.93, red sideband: 10.4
